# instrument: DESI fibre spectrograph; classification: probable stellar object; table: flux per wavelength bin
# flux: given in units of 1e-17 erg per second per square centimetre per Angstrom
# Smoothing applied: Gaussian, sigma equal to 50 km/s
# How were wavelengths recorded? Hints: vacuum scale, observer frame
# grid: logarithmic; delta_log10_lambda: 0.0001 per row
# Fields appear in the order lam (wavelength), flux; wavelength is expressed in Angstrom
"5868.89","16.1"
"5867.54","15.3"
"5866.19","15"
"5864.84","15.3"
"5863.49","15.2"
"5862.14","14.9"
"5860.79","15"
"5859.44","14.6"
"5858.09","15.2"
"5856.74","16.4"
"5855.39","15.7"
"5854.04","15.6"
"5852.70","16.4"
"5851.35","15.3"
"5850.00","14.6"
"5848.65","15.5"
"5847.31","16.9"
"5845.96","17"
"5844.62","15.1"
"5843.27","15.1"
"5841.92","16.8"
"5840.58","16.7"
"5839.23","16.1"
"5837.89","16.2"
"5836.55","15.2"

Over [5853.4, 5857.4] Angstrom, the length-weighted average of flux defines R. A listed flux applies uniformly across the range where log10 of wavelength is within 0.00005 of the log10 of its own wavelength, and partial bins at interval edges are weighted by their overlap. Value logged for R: 15.9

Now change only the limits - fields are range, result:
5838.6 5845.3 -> 16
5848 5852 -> 15.1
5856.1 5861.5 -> 15.3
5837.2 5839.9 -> 16.2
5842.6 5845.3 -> 15.1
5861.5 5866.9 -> 15.1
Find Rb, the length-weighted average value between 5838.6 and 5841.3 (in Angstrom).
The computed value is 16.4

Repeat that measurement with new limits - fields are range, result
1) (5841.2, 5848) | 16.2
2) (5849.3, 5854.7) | 15.5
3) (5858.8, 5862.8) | 14.8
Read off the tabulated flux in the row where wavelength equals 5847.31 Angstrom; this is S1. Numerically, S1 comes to 16.9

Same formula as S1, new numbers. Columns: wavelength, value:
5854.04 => 15.6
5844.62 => 15.1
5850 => 14.6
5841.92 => 16.8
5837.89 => 16.2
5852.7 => 16.4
